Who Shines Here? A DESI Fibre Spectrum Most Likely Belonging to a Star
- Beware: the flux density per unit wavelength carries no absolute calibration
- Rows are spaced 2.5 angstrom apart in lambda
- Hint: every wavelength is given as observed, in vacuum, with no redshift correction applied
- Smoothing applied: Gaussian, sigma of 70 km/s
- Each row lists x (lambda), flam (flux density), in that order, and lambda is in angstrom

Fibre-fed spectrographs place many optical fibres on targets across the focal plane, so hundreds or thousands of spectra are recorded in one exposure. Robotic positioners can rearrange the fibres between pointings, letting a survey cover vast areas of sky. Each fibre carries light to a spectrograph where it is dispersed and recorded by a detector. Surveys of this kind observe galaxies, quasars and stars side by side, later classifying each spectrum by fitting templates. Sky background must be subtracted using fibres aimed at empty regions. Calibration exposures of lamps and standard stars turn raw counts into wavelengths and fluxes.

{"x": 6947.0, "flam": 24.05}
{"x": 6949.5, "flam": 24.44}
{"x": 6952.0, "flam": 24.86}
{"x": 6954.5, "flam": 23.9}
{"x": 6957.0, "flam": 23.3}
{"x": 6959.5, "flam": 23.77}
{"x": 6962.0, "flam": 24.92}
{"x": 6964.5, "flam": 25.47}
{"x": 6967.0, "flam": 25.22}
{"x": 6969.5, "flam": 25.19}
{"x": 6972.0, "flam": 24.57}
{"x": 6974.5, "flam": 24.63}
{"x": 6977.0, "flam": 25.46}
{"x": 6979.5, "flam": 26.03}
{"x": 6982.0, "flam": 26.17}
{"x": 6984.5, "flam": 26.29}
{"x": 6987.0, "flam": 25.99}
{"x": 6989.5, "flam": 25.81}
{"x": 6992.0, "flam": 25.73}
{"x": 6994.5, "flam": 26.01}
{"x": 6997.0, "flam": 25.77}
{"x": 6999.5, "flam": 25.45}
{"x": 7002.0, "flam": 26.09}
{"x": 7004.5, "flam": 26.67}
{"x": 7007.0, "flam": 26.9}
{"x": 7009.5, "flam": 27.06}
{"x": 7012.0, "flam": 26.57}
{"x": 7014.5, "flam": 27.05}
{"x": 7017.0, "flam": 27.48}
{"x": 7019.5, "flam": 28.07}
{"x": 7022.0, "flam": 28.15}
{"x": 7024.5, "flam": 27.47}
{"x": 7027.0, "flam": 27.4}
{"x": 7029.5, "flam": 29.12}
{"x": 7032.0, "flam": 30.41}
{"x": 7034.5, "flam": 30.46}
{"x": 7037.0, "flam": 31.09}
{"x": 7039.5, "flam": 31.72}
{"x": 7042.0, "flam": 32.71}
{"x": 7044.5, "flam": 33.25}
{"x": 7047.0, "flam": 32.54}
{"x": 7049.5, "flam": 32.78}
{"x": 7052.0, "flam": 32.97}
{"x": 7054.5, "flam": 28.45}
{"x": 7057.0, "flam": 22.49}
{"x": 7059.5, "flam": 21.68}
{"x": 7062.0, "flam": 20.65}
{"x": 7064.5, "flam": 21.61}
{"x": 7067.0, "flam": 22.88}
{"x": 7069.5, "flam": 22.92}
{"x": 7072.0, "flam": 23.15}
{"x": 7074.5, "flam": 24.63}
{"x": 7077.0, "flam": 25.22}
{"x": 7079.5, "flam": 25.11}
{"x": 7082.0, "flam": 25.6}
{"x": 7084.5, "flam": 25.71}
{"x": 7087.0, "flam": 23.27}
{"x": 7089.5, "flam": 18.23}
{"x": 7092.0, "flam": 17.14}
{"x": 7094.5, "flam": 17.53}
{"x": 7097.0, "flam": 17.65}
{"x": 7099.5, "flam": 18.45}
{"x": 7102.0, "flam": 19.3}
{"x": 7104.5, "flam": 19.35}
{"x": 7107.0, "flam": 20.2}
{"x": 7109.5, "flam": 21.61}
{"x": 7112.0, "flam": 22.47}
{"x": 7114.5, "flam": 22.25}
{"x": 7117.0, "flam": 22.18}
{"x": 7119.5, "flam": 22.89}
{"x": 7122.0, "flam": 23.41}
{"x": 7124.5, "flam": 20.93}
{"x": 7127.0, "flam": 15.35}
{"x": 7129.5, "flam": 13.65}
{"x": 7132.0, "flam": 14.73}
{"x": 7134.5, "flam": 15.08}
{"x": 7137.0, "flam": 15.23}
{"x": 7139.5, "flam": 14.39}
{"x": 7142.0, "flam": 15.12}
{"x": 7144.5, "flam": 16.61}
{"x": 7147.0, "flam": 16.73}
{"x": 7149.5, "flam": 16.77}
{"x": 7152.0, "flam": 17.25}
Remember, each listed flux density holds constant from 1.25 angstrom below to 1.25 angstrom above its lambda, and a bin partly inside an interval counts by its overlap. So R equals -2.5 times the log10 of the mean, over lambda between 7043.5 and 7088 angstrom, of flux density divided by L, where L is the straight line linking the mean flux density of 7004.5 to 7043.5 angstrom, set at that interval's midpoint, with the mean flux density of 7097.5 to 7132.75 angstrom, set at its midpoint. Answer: -0.05 mag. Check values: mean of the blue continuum 28.7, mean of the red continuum 19.8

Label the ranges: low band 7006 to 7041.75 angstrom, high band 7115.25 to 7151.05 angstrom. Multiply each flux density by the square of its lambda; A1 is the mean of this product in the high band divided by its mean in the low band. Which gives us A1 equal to 0.6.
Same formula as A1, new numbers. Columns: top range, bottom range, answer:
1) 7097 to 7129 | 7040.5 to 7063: 0.72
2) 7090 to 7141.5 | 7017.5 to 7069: 0.67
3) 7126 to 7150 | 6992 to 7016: 0.60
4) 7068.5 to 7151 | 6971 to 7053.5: 0.72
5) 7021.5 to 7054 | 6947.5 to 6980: 1.27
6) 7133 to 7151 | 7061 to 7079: 0.69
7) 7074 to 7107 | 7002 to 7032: 0.79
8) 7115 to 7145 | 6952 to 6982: 0.74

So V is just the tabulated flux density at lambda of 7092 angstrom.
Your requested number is 17.14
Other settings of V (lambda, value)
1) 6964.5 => 25.47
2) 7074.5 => 24.63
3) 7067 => 22.88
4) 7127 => 15.35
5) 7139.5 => 14.39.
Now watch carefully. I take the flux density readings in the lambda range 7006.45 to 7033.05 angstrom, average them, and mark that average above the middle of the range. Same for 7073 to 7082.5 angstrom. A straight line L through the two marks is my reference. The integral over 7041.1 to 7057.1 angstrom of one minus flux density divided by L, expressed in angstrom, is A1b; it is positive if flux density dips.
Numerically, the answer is -3.0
